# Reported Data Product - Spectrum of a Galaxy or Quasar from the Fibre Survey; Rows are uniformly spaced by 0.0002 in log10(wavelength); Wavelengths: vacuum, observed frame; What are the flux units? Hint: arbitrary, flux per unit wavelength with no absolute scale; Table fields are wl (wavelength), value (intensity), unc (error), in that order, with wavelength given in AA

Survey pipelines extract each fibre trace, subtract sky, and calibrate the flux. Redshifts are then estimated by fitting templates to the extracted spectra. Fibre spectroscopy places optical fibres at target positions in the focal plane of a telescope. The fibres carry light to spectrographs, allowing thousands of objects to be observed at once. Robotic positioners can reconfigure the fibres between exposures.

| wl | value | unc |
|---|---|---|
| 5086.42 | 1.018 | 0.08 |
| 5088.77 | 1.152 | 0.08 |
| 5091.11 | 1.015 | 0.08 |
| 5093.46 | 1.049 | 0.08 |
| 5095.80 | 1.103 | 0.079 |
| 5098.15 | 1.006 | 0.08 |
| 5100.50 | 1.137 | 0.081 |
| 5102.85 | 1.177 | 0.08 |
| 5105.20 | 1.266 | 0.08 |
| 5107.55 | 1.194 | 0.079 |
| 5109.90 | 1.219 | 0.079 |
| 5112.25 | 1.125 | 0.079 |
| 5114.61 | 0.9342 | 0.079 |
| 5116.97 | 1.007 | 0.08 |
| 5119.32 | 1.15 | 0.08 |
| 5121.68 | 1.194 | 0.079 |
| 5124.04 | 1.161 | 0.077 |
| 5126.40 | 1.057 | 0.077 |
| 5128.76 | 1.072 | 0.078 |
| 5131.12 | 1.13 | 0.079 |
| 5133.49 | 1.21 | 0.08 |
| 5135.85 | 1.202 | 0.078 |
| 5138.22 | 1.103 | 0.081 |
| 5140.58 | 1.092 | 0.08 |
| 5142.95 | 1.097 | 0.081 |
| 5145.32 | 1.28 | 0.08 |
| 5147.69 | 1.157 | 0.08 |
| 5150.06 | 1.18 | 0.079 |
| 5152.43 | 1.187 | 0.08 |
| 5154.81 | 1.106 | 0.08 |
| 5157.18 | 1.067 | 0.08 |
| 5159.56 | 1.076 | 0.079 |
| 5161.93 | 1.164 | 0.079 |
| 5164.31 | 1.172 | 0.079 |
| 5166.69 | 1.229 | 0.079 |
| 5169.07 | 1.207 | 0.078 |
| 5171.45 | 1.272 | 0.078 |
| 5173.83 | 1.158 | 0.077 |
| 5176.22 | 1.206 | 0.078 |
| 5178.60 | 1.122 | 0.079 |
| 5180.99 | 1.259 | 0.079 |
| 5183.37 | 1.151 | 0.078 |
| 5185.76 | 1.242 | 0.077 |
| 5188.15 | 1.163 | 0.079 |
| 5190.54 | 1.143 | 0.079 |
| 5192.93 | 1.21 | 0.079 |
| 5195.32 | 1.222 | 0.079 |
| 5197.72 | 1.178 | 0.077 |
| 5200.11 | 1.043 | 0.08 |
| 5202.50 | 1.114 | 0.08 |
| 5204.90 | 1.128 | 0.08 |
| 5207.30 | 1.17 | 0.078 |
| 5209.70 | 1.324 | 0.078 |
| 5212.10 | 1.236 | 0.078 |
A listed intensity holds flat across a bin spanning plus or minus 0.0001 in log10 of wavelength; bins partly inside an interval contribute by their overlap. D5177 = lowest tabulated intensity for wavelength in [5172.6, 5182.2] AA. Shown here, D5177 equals 1.122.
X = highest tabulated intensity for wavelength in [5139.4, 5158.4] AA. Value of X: 1.28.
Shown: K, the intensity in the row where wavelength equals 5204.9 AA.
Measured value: 1.128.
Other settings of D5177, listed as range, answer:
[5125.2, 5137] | 1.057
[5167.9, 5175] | 1.158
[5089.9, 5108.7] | 1.006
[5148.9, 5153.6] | 1.18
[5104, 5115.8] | 0.9342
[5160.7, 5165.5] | 1.164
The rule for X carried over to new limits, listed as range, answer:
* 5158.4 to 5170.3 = 1.229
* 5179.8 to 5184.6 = 1.259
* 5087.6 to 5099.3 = 1.152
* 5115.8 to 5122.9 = 1.194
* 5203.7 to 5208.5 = 1.17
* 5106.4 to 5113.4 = 1.219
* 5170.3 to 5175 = 1.272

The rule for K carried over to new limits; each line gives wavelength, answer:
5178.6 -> 1.122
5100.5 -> 1.137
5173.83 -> 1.158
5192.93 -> 1.21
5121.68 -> 1.194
